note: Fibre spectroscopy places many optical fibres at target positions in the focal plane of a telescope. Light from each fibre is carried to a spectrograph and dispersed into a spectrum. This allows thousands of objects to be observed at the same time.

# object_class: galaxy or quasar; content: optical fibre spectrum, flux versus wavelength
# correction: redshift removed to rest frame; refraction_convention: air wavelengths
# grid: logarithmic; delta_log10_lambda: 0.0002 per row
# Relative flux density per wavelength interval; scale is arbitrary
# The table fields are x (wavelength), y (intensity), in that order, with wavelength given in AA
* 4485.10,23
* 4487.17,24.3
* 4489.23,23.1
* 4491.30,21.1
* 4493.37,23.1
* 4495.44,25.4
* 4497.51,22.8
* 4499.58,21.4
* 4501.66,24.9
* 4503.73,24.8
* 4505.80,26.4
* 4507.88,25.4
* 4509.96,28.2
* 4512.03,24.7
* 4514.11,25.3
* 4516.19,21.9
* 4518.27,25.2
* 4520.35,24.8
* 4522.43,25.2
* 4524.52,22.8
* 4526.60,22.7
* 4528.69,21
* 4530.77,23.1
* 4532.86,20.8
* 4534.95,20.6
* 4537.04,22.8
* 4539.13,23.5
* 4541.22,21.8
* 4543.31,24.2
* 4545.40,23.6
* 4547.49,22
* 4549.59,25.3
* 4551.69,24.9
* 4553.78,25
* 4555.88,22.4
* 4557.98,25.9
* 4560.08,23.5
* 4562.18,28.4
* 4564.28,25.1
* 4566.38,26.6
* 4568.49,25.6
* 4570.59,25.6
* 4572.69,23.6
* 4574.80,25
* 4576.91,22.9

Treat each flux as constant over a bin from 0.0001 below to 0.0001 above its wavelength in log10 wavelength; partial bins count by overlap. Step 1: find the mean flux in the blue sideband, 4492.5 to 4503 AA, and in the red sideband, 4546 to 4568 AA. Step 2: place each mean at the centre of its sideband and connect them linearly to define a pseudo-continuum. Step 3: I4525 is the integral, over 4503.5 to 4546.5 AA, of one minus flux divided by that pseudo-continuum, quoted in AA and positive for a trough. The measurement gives 0.8 AA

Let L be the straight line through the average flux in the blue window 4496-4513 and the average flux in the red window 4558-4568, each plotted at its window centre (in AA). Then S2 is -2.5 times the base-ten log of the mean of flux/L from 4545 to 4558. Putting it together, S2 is 0.07 mag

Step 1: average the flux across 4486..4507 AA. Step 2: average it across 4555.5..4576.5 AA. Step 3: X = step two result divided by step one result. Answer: 1.06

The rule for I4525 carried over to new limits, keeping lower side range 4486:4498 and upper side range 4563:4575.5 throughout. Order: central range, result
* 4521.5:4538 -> 1.3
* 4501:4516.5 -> -1.1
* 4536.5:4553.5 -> 0.8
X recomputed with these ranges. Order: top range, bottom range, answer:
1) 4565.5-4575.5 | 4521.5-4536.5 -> 1.13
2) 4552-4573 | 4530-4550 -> 1.11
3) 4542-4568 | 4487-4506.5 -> 1.04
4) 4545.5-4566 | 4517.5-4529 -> 1.04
